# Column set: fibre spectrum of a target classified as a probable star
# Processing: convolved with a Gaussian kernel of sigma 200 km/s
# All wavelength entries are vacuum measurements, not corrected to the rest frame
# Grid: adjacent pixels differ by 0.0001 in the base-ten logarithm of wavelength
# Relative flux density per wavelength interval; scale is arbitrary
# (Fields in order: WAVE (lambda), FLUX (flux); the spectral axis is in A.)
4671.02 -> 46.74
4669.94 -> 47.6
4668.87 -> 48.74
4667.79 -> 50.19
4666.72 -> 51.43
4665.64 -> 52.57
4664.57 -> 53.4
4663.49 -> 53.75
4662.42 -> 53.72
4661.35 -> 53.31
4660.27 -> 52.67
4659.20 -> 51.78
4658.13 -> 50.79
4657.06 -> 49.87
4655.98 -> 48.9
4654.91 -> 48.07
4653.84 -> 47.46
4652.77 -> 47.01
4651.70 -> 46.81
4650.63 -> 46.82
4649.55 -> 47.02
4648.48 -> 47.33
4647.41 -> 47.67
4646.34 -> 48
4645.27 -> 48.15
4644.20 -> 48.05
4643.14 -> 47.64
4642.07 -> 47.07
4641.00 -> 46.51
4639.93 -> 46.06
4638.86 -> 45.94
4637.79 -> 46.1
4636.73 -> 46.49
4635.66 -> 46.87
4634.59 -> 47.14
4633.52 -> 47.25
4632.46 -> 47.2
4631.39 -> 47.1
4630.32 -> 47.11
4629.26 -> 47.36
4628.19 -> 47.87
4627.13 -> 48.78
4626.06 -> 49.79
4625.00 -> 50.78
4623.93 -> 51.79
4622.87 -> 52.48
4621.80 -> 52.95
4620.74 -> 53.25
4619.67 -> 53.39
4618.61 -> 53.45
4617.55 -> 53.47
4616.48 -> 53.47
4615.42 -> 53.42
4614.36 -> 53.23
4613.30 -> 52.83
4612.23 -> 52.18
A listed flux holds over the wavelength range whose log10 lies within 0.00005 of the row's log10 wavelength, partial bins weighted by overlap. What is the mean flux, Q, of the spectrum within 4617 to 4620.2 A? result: 53.4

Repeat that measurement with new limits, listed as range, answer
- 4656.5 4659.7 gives 50.8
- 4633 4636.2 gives 47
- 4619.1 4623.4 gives 53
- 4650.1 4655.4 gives 47.3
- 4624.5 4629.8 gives 49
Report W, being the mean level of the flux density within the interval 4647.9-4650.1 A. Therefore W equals 47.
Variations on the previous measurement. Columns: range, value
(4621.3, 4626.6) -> 51.5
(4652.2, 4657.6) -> 48.3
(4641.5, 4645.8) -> 47.8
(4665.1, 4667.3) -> 52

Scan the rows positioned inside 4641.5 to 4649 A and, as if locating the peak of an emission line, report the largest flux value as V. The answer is 48.15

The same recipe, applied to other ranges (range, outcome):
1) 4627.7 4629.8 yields 47.87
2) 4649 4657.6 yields 49.87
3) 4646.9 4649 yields 47.67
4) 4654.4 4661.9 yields 53.31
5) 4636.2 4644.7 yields 48.05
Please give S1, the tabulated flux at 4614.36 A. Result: 53.23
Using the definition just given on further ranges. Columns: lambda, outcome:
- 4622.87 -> 52.48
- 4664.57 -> 53.4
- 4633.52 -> 47.25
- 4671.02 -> 46.74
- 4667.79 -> 50.19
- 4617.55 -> 53.47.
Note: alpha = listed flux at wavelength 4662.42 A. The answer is 53.72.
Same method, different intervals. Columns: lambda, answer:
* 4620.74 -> 53.25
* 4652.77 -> 47.01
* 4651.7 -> 46.81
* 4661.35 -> 53.31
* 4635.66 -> 46.87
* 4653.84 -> 47.46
